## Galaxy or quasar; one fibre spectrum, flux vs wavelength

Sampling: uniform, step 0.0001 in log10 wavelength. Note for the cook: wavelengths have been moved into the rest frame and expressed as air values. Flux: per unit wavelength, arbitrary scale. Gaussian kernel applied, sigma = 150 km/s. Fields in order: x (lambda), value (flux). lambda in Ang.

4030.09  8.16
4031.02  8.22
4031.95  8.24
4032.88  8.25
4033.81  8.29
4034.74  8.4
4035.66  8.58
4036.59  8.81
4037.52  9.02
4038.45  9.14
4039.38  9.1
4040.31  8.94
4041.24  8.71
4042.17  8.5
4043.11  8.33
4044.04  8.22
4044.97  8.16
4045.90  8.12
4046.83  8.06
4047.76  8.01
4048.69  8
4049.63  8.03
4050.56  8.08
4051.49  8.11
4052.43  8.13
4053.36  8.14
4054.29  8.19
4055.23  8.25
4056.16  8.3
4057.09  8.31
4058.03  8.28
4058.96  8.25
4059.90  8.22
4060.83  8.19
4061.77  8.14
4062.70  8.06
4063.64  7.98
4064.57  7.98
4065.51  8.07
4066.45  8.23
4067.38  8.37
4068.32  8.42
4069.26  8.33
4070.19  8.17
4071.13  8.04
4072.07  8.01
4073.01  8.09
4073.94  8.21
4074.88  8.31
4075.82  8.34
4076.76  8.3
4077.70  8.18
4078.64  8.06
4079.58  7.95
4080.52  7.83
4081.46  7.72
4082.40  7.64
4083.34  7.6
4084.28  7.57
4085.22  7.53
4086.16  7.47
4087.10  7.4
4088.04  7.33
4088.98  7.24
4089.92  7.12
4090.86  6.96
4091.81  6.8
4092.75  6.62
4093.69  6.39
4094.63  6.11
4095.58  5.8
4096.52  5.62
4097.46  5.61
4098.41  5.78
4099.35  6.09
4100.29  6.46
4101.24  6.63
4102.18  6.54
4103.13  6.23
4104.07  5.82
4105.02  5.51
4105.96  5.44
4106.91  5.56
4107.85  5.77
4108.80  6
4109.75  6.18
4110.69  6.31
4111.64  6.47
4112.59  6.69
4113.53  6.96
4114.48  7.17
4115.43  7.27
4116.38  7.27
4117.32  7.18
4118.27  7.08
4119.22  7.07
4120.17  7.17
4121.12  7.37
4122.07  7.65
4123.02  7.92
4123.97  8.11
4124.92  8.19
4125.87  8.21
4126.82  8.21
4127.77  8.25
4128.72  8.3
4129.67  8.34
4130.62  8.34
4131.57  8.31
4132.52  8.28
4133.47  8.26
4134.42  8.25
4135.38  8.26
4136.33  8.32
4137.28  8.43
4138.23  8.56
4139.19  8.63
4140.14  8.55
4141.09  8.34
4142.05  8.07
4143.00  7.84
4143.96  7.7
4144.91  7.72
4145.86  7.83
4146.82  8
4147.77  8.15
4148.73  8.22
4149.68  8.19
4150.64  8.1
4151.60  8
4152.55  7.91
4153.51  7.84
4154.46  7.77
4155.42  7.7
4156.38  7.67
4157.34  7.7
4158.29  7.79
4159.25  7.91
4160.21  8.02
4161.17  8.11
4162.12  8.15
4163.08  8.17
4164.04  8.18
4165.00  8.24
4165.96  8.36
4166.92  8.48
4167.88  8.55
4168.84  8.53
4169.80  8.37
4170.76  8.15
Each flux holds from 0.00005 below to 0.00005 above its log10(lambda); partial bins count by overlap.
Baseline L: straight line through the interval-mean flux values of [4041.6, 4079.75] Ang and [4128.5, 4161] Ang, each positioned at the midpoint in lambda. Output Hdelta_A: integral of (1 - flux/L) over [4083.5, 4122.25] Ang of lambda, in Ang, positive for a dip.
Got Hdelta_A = 7.2 Ang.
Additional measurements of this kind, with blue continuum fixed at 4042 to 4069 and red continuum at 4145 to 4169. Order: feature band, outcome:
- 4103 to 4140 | 3.2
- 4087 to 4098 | 2.1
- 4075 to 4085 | 0.3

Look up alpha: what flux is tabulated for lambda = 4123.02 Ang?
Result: 7.92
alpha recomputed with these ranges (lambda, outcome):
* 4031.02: 8.22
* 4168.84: 8.53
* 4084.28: 7.57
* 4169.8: 8.37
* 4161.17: 8.11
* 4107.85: 5.77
